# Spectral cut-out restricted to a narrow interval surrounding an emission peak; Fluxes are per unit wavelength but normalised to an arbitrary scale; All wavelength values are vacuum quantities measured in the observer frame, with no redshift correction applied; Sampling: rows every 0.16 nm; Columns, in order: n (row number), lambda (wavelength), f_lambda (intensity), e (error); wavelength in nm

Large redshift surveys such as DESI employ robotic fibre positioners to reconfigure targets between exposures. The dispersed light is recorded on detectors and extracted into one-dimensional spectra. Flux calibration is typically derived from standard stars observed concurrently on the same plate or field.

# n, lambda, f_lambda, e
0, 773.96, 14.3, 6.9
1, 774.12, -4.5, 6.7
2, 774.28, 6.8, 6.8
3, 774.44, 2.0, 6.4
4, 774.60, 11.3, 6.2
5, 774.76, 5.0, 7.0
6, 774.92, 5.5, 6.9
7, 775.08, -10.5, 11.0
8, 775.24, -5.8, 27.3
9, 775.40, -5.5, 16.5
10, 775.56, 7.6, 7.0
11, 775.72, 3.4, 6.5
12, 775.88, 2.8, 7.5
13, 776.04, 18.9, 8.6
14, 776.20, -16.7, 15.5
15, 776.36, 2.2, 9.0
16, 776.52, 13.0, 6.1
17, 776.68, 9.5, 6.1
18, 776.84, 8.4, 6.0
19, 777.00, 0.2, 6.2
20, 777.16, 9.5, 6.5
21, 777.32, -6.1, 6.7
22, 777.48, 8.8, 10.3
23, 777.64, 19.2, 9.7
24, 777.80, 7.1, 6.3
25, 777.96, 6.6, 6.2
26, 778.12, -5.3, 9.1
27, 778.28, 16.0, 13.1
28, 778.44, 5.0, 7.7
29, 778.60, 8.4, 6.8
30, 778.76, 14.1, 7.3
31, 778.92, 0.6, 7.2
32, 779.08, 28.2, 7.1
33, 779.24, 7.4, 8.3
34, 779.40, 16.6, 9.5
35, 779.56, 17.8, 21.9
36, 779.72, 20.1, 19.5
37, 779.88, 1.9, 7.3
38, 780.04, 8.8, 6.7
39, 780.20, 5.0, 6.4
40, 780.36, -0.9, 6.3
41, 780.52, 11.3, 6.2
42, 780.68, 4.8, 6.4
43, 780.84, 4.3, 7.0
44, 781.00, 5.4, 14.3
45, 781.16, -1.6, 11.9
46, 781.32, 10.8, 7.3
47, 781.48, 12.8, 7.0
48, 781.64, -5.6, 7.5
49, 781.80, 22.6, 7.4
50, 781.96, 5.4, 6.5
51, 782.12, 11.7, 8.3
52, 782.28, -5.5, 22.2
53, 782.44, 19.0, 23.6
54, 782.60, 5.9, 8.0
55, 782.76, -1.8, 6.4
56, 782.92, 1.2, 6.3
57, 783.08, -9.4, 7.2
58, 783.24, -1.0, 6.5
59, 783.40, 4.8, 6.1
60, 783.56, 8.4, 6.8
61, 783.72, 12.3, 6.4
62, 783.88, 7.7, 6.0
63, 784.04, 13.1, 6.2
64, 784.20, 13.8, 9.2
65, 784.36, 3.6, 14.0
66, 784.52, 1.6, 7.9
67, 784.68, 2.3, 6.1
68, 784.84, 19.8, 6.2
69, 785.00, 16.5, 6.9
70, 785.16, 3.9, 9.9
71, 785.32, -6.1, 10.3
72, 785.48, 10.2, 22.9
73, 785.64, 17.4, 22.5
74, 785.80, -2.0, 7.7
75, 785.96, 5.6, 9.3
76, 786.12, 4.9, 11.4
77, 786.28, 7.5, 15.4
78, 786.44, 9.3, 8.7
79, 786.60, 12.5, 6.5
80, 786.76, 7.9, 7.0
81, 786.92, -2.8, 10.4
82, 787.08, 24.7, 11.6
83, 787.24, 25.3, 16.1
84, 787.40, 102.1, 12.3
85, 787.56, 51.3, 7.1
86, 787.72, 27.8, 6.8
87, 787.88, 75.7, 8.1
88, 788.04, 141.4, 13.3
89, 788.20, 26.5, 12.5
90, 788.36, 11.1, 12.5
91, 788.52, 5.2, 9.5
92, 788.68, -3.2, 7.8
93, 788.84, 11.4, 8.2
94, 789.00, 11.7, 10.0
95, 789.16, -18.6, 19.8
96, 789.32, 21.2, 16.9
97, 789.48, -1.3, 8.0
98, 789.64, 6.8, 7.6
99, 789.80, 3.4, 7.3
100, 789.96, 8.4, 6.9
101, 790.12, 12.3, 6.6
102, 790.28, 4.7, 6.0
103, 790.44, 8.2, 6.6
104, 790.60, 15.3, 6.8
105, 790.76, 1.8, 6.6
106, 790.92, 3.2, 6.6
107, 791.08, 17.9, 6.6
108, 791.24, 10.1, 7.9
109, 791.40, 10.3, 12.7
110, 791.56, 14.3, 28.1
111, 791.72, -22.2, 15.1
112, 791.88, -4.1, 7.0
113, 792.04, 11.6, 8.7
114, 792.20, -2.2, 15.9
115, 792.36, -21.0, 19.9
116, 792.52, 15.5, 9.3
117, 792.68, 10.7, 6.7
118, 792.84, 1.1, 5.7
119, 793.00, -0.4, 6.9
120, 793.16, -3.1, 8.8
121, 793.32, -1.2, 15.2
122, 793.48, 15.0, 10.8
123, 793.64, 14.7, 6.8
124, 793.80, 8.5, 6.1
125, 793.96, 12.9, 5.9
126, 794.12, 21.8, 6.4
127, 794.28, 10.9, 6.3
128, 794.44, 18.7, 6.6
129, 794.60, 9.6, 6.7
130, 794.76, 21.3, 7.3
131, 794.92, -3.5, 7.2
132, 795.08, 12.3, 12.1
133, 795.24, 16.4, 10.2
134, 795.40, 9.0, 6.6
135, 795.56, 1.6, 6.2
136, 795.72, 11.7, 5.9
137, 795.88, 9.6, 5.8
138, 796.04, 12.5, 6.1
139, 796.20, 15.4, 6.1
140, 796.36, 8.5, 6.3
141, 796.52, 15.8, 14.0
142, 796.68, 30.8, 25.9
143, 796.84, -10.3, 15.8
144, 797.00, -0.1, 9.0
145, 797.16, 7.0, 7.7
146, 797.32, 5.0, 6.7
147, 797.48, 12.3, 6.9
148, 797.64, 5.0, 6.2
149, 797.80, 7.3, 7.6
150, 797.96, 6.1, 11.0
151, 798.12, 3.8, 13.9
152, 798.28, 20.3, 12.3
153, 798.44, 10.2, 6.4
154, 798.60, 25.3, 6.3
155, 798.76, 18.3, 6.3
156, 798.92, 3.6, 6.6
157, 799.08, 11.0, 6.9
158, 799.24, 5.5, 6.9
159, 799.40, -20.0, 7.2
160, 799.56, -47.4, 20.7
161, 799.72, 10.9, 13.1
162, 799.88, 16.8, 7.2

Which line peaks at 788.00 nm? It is [O II]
